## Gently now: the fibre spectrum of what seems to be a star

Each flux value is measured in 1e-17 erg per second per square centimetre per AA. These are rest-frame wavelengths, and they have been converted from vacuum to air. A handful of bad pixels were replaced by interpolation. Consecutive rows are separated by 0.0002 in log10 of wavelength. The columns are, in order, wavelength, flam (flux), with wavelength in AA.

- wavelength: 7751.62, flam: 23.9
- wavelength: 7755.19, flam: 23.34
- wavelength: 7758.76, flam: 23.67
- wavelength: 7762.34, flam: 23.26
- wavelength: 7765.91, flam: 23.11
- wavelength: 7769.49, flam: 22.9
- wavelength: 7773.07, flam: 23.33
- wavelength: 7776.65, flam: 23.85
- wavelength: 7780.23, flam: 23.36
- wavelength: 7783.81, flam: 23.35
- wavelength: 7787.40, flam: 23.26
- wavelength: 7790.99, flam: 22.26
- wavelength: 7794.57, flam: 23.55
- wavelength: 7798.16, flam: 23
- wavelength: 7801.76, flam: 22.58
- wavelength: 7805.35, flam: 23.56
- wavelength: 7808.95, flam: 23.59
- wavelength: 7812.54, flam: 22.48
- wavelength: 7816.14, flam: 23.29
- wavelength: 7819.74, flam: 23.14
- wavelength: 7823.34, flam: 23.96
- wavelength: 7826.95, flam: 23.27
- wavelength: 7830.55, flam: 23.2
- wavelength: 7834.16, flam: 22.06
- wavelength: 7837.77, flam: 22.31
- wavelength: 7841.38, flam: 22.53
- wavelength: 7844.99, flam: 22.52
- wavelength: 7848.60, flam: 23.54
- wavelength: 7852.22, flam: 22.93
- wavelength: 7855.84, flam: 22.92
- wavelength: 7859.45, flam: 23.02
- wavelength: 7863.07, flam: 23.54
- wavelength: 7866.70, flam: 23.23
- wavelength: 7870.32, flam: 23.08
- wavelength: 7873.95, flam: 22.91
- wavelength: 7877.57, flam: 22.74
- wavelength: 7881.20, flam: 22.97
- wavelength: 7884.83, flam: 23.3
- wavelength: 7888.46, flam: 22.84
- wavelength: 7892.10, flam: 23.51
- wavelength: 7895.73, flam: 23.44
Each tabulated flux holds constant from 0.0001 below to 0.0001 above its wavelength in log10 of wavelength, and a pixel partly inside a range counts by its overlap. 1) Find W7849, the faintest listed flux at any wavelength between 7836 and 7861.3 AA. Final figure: 22.31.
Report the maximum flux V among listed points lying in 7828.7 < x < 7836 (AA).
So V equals 23.2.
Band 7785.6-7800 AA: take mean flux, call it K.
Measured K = 23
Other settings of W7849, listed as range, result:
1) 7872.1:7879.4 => 22.74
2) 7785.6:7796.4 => 22.26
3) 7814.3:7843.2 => 22.06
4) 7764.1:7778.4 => 22.9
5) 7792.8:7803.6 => 22.58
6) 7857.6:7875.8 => 22.91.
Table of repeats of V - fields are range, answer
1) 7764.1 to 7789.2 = 23.85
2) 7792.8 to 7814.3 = 23.59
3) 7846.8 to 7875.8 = 23.54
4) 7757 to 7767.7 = 23.67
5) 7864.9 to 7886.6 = 23.3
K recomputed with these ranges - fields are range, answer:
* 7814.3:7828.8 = 23.4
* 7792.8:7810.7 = 23.2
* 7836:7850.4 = 22.7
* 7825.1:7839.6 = 22.7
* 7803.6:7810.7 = 23.6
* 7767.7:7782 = 23.4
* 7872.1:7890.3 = 22.9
